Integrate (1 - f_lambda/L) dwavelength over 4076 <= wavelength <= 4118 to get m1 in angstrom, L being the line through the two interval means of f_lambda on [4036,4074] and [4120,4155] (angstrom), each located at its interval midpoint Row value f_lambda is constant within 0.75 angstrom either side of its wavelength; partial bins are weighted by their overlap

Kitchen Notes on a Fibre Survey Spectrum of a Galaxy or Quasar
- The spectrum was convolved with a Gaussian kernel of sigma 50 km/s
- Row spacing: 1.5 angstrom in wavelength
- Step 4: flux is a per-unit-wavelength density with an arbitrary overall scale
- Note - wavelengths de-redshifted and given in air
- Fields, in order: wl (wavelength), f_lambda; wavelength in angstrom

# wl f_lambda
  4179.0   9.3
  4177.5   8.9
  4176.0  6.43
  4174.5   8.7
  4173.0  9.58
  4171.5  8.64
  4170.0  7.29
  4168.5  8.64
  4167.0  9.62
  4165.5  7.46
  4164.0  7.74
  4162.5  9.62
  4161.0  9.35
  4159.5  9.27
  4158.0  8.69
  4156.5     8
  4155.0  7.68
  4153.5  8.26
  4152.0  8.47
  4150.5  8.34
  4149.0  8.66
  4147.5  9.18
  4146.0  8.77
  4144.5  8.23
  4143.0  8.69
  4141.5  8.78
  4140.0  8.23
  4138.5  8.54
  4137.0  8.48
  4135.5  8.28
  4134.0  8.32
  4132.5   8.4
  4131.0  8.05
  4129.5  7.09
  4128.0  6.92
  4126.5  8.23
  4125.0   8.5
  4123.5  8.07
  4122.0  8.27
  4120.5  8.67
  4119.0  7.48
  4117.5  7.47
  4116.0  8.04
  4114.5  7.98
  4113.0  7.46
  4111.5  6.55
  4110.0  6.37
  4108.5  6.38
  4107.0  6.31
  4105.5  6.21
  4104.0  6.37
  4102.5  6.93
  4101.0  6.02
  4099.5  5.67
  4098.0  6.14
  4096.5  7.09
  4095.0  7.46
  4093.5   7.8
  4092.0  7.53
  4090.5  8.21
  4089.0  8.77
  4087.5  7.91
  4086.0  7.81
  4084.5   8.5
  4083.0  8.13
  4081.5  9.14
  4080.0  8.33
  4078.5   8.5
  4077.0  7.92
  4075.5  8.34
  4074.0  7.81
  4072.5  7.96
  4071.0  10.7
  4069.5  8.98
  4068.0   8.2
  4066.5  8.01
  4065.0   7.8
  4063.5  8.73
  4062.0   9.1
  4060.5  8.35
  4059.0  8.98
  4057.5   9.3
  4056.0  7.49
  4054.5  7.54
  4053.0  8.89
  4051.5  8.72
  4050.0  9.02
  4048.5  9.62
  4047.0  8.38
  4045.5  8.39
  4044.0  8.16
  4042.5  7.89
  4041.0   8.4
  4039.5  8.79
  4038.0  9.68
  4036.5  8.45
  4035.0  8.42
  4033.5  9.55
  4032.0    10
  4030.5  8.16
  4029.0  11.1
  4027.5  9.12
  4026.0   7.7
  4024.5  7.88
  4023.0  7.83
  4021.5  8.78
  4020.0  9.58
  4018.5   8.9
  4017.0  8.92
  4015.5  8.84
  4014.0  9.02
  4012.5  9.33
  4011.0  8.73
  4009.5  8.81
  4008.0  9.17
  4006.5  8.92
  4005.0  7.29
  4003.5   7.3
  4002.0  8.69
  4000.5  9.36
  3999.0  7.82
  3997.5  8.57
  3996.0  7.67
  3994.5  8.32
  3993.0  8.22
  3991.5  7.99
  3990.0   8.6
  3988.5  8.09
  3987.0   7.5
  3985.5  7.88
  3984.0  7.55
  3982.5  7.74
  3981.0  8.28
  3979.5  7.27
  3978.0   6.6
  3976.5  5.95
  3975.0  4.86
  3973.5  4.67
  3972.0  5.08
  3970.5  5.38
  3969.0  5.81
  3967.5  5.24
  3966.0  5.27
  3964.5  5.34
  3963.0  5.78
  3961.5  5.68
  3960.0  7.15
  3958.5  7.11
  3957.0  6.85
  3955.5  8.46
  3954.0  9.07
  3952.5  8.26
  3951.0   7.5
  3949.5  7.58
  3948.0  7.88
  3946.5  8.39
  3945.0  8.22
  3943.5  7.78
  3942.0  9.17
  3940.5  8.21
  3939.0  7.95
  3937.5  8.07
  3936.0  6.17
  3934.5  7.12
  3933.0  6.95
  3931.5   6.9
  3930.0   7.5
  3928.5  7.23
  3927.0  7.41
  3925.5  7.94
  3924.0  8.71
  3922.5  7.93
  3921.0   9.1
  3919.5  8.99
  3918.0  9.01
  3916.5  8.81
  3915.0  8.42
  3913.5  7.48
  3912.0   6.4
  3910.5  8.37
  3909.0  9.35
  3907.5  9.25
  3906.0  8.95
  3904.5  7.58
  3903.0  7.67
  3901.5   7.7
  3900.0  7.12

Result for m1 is 5.3 angstrom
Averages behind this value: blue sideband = 8.61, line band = 7.4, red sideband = 8.31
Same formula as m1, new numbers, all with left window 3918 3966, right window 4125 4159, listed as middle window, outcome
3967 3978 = 3.34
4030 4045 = -1.54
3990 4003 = -0.88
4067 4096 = -0.77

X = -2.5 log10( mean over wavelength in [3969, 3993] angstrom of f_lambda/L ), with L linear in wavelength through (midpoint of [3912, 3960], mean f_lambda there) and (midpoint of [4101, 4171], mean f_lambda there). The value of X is 0.15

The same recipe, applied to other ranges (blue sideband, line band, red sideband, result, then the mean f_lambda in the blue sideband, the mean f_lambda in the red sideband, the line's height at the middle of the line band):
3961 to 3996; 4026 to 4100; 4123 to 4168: -0.122 mag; 6.69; 8.4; 7.55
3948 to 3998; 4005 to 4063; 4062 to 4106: -0.173 mag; 7.01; 7.86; 7.48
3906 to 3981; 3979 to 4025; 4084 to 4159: -0.118 mag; 7.36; 7.77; 7.5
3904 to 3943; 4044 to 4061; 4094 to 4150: -0.108 mag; 8.04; 7.63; 7.78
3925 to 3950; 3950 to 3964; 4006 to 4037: 0.095 mag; 7.67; 8.92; 7.96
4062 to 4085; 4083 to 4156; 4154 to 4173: 0.103 mag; 8.49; 8.54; 8.52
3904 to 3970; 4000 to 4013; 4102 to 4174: -0.108 mag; 7.64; 8.06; 7.78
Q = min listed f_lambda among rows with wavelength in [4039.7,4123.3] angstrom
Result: 5.67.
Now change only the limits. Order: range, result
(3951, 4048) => 4.67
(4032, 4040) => 8.42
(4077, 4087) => 7.81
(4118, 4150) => 6.92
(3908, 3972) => 5.08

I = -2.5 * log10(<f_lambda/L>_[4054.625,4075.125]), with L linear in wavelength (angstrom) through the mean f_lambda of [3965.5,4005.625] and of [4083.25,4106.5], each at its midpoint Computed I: -0.18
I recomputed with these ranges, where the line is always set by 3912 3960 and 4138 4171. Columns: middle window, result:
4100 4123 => 0.18 mag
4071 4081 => -0.01 mag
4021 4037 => -0.08 mag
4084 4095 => 0.04 mag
